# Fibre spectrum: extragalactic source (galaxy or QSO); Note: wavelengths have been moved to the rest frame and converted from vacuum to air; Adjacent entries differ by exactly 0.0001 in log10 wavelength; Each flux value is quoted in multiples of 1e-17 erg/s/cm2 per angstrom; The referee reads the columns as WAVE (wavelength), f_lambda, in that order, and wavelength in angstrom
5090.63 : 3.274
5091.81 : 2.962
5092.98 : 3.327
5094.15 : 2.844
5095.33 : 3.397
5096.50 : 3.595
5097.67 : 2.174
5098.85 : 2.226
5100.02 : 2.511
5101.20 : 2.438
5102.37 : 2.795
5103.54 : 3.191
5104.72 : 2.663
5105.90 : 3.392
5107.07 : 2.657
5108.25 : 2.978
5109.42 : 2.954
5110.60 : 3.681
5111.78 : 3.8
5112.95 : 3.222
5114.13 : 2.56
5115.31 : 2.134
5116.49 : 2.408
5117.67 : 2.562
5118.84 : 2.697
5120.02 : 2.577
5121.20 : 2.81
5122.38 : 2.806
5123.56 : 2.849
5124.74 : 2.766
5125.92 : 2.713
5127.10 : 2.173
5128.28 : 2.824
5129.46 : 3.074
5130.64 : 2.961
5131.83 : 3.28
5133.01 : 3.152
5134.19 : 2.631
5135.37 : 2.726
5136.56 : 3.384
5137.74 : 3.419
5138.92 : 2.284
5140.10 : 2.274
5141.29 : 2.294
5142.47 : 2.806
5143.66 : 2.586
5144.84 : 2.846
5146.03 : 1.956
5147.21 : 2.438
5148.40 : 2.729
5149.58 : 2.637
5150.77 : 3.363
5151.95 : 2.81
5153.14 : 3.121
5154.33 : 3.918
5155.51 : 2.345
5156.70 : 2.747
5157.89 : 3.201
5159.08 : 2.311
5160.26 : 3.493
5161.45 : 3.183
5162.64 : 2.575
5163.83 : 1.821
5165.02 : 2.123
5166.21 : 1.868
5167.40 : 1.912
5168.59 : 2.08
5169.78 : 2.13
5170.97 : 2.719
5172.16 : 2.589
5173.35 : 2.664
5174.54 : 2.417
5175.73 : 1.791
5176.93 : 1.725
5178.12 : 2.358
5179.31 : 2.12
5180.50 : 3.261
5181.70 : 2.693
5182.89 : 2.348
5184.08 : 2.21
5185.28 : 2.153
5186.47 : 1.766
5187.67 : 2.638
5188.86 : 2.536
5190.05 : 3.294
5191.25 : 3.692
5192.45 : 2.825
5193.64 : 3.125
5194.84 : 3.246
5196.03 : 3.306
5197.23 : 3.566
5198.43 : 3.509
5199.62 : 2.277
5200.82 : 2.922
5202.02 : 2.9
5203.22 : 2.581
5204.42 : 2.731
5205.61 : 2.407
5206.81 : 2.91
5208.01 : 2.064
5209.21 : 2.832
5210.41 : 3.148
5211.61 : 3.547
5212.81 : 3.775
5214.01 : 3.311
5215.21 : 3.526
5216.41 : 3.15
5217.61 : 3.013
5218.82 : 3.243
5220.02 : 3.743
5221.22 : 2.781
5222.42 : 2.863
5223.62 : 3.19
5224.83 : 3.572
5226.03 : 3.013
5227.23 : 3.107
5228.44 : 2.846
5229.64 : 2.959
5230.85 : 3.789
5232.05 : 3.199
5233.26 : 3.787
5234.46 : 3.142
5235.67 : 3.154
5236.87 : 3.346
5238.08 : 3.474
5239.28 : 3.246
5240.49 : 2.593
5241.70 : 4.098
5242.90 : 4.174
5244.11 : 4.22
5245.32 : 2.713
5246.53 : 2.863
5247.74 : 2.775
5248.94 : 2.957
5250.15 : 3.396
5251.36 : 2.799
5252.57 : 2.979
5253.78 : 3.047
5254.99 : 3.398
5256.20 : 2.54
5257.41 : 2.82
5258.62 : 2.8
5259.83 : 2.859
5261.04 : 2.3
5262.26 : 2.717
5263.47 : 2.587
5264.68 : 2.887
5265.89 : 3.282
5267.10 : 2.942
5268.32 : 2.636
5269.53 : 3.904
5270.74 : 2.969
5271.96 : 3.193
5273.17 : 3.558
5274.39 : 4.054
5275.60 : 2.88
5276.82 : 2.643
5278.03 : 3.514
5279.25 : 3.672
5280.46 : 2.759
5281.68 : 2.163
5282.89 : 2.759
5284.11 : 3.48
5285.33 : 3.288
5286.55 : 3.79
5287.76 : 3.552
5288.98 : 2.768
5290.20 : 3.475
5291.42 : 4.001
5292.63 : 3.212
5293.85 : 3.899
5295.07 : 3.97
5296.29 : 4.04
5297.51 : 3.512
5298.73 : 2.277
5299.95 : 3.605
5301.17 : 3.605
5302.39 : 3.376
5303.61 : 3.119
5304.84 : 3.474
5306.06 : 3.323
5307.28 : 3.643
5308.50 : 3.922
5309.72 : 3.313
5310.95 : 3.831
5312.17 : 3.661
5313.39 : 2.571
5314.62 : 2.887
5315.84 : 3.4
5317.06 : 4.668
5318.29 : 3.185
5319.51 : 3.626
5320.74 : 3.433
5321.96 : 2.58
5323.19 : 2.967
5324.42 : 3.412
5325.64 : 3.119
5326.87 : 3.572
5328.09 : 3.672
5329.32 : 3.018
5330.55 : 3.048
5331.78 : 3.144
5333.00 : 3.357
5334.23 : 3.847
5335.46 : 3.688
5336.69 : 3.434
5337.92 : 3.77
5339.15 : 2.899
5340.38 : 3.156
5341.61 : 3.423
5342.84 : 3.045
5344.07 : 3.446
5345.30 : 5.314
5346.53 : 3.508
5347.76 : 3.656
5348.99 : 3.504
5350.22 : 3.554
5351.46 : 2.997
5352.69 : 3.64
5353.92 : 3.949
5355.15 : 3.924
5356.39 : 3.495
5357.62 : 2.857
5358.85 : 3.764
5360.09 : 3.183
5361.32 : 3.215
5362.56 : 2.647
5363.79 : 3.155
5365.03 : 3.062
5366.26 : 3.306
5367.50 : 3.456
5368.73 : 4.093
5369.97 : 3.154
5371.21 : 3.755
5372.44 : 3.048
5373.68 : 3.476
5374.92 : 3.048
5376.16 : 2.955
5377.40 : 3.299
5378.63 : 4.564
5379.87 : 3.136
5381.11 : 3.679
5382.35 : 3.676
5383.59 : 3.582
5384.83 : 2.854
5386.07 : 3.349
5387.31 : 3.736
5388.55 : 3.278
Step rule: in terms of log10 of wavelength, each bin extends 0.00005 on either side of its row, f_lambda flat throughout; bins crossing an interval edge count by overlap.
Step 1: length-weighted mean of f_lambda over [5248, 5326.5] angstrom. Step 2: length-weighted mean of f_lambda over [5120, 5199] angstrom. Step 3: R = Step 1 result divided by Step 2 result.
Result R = 1.20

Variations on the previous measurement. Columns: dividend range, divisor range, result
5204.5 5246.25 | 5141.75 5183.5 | 1.26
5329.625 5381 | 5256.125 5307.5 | 1.07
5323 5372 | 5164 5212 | 1.31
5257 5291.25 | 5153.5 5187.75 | 1.26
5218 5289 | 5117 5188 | 1.21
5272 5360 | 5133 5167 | 1.26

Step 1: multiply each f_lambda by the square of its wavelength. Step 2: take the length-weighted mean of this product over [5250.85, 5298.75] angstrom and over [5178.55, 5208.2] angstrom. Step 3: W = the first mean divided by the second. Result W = 1.2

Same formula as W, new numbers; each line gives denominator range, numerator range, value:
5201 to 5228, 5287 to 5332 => 1.15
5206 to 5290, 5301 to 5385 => 1.13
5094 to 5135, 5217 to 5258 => 1.18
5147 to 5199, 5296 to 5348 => 1.36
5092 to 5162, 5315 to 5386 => 1.31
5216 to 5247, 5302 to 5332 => 1.06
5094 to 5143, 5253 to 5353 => 1.26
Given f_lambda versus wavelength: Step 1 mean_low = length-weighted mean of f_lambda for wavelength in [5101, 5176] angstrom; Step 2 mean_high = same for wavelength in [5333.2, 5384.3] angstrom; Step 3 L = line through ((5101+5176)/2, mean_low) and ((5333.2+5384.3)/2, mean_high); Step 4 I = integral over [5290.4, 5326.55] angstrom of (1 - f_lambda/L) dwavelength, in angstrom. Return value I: -1.5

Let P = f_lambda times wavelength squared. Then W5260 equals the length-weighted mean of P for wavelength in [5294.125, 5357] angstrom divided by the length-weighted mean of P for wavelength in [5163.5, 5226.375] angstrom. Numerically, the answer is 1.3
